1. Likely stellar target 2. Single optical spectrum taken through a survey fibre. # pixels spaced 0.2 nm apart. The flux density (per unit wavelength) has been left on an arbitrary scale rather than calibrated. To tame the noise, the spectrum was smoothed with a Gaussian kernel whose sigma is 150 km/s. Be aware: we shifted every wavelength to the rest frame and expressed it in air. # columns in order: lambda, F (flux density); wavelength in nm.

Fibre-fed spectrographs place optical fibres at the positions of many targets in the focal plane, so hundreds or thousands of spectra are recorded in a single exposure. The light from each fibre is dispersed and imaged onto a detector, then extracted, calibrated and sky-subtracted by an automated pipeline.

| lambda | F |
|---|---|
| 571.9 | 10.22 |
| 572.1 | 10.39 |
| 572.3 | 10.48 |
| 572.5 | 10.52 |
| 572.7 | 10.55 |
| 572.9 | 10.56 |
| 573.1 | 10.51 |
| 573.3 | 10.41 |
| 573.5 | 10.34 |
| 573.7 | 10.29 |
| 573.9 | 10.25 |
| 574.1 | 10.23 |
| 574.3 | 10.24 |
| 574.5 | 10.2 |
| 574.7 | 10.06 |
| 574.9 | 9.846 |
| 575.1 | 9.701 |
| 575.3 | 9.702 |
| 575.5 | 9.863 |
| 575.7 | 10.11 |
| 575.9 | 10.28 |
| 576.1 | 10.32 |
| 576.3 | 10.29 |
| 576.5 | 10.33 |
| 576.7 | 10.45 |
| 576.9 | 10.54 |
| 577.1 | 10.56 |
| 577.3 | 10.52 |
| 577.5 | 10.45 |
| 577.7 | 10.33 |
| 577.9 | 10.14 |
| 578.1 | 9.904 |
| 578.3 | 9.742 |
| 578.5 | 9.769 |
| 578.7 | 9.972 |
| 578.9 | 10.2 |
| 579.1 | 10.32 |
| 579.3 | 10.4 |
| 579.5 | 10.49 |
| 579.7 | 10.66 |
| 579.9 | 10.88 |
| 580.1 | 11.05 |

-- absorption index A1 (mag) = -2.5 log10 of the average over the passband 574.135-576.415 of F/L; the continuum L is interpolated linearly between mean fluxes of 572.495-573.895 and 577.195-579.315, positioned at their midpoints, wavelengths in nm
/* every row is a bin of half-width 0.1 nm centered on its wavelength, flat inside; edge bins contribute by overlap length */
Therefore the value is 0.027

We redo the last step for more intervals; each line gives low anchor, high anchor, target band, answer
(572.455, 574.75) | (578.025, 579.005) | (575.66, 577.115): -0.027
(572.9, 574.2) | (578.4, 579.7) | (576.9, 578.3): -0.003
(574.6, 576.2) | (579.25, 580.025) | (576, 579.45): 0.009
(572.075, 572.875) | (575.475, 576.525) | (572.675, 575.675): 0.020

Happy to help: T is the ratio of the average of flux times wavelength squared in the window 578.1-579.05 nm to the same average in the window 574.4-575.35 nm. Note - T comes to 1.0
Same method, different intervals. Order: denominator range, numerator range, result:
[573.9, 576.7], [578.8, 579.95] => 1.05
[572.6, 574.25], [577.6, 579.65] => 0.99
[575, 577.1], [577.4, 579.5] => 1.00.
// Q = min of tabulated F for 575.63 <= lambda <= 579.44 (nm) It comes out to 9.742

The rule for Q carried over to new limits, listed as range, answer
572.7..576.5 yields 9.701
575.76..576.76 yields 10.28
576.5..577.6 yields 10.33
